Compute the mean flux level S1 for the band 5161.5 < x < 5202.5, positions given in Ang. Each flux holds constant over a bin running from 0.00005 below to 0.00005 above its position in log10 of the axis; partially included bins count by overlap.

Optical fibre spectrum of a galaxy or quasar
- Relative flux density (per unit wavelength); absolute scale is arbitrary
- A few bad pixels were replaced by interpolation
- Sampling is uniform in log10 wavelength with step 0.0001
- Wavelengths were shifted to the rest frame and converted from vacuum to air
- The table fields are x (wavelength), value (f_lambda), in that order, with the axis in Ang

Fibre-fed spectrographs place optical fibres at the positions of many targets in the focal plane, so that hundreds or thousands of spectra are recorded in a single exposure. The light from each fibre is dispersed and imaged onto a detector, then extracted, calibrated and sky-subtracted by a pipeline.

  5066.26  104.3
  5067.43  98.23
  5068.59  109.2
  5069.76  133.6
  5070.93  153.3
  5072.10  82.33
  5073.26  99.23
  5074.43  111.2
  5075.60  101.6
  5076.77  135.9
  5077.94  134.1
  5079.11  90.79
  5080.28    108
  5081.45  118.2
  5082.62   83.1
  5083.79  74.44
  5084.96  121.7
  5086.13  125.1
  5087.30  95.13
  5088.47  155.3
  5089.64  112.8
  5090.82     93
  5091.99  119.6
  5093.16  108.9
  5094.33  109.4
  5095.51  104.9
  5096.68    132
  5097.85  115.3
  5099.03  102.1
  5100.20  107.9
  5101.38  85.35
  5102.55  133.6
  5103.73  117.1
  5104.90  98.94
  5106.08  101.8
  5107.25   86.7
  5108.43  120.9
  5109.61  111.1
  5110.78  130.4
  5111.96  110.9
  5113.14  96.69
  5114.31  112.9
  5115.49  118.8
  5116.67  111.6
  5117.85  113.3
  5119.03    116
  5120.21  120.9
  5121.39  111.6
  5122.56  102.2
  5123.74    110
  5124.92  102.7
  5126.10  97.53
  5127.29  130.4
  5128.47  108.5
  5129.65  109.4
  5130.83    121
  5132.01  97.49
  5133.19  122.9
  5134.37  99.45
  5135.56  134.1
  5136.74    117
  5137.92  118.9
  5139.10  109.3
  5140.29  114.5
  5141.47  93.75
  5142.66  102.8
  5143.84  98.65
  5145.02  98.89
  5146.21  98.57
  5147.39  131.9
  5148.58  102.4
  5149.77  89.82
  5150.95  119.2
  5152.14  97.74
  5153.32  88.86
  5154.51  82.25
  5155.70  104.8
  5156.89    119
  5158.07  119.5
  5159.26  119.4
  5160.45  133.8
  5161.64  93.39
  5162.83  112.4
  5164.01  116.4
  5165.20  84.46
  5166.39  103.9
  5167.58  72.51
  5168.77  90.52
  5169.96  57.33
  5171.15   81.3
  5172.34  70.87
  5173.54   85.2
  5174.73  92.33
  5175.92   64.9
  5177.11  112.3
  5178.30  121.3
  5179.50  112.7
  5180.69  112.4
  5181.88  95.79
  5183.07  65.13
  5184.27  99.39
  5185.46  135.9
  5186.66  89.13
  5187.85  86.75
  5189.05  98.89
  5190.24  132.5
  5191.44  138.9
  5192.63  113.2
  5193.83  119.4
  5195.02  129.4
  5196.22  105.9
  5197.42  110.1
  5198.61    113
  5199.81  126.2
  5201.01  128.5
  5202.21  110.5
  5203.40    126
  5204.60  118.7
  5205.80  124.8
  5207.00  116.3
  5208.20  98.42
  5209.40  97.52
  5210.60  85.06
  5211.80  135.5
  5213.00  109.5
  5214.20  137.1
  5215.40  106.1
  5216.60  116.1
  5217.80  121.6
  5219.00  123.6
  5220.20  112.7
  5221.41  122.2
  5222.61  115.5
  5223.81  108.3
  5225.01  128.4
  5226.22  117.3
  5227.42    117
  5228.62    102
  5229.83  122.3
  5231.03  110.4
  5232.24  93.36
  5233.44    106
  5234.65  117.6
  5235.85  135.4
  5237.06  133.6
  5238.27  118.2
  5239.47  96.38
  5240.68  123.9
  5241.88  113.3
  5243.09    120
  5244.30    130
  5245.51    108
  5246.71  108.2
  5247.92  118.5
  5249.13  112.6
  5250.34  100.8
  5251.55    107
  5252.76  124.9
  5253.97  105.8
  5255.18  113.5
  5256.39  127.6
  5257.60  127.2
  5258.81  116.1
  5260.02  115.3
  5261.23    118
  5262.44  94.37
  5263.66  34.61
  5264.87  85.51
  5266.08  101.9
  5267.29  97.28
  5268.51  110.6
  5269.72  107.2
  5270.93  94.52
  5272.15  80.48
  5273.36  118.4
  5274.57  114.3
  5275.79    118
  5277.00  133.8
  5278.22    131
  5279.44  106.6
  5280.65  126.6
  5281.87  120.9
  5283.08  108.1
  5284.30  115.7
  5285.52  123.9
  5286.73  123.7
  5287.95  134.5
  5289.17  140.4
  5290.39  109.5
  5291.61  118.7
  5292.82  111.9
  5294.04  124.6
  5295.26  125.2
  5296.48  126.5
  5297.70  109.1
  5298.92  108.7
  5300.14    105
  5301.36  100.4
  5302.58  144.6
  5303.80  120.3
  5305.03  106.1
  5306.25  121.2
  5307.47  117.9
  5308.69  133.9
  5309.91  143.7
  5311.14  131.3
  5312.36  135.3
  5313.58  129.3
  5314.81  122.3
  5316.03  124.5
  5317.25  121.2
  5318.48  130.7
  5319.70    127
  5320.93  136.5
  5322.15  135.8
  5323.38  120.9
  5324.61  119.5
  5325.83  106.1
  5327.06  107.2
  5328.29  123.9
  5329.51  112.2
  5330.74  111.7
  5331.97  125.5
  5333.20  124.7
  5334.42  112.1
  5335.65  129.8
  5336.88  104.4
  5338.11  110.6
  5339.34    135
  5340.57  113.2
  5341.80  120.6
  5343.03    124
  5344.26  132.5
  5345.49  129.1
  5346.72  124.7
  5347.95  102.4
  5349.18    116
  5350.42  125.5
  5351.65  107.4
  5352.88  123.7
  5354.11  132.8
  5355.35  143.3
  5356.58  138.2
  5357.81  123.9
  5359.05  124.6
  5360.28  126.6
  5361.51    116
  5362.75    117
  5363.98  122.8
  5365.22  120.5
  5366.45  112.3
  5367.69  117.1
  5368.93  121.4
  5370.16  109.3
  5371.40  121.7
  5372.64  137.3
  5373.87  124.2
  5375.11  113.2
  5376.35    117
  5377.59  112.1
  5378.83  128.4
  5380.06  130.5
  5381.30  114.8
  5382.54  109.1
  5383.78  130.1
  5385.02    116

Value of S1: 102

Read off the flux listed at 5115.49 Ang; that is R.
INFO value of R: 118.8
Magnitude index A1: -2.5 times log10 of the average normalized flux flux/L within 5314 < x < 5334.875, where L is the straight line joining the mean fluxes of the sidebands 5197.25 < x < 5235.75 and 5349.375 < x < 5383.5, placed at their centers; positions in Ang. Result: -0.01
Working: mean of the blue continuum 115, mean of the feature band 121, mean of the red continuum 122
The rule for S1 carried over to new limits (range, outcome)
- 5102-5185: 105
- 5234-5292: 113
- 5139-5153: 104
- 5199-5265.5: 113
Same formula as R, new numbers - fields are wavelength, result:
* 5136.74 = 117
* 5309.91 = 143.7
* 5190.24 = 132.5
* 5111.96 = 110.9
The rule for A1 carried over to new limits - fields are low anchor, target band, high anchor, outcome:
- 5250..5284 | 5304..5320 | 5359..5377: -0.114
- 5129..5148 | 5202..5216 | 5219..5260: 0.002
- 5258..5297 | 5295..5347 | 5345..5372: -0.042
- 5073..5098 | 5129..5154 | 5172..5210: 0.018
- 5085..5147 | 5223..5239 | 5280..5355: 0.010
